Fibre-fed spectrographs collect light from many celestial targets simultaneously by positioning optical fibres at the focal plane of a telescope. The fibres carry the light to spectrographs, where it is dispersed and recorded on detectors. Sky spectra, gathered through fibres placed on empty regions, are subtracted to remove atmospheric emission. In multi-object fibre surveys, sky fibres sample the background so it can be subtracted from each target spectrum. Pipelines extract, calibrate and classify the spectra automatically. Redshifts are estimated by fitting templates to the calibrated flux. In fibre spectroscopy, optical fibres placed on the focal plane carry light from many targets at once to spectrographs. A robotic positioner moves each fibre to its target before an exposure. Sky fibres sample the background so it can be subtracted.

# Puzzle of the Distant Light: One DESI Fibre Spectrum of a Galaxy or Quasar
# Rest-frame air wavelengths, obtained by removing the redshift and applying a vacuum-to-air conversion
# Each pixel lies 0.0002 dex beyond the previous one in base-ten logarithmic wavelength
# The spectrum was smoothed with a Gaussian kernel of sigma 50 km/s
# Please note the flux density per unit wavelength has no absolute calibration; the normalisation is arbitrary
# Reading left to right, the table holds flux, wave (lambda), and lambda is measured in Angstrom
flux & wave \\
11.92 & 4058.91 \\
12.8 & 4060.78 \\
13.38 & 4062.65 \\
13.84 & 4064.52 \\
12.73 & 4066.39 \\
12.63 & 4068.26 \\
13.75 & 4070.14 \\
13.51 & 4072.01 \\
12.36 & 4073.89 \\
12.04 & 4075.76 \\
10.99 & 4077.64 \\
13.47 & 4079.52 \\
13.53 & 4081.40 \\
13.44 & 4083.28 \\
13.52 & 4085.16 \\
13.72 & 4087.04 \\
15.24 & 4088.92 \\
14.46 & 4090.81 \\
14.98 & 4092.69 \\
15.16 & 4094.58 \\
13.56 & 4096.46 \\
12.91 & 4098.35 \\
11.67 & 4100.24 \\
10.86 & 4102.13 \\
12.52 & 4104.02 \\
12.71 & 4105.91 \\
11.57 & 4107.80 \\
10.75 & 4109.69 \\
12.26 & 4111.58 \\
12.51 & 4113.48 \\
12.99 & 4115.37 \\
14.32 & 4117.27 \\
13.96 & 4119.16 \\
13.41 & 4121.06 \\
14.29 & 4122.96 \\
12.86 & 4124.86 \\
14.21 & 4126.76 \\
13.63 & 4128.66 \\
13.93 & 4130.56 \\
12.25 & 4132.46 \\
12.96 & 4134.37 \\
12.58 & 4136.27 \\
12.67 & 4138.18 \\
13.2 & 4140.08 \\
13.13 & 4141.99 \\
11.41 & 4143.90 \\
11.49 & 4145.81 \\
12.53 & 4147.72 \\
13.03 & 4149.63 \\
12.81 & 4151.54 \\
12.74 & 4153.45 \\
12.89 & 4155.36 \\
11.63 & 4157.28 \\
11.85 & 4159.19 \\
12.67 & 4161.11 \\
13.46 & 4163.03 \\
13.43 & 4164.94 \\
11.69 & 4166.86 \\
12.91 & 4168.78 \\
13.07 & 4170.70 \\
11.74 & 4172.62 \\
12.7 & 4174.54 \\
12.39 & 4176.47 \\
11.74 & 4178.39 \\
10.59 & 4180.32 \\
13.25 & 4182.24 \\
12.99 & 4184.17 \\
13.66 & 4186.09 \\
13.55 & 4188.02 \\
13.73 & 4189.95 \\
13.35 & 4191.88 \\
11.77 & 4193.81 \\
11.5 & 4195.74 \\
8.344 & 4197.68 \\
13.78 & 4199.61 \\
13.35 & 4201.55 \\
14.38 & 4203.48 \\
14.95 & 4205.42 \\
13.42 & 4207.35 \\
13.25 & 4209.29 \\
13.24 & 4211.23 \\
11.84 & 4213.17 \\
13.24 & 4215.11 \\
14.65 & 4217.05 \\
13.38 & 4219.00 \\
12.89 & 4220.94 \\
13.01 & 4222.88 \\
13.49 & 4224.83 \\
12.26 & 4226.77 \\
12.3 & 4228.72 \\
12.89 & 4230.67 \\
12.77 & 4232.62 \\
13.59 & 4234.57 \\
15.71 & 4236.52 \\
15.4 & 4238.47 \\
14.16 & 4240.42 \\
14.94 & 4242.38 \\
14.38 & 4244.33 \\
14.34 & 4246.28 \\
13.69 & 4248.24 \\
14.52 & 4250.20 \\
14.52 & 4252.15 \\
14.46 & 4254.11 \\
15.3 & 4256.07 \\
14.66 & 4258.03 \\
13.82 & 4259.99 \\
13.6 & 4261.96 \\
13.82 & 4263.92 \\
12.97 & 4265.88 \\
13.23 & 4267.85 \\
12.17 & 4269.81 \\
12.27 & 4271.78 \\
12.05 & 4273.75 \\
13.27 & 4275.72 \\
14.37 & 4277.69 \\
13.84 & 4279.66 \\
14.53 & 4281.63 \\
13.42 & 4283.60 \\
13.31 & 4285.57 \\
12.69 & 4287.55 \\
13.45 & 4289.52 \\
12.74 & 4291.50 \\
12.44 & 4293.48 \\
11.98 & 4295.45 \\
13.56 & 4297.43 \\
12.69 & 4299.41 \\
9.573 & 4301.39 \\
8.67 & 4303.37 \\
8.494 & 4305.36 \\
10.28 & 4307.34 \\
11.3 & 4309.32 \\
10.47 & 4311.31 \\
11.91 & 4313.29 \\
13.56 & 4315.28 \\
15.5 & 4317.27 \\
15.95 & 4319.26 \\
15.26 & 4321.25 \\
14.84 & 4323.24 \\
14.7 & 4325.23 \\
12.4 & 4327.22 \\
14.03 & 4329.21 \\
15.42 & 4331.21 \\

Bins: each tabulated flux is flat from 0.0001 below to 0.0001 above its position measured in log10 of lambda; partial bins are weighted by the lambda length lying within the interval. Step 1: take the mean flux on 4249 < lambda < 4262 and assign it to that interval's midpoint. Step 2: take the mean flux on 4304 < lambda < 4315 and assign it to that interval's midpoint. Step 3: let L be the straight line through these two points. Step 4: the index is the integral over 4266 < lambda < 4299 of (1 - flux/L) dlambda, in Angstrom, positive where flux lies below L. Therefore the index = -1.5 Angstrom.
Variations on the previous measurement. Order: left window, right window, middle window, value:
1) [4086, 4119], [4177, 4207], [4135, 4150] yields 0.5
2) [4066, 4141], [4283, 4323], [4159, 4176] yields 0.3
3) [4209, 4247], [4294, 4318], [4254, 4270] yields -1.5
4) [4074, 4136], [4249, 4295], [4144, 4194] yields 2.6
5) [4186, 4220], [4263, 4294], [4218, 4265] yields -2.9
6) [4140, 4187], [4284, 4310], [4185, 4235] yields -3.3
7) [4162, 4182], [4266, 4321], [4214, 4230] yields -0.9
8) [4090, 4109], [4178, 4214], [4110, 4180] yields 0.7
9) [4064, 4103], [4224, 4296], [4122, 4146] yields 0.6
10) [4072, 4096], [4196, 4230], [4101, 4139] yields 1.6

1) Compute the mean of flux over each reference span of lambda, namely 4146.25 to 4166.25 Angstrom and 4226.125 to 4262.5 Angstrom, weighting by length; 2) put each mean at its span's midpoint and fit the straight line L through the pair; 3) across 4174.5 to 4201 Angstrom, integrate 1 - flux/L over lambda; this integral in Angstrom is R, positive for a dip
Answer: 1.6 Angstrom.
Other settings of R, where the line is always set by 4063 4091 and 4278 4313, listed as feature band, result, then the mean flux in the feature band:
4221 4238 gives -1.25 Angstrom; 13.3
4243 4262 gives -3.29 Angstrom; 14.4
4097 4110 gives 1.13 Angstrom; 12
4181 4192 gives -0.63 Angstrom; 13.4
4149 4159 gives 0.21 Angstrom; 12.6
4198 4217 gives -1.31 Angstrom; 13.4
